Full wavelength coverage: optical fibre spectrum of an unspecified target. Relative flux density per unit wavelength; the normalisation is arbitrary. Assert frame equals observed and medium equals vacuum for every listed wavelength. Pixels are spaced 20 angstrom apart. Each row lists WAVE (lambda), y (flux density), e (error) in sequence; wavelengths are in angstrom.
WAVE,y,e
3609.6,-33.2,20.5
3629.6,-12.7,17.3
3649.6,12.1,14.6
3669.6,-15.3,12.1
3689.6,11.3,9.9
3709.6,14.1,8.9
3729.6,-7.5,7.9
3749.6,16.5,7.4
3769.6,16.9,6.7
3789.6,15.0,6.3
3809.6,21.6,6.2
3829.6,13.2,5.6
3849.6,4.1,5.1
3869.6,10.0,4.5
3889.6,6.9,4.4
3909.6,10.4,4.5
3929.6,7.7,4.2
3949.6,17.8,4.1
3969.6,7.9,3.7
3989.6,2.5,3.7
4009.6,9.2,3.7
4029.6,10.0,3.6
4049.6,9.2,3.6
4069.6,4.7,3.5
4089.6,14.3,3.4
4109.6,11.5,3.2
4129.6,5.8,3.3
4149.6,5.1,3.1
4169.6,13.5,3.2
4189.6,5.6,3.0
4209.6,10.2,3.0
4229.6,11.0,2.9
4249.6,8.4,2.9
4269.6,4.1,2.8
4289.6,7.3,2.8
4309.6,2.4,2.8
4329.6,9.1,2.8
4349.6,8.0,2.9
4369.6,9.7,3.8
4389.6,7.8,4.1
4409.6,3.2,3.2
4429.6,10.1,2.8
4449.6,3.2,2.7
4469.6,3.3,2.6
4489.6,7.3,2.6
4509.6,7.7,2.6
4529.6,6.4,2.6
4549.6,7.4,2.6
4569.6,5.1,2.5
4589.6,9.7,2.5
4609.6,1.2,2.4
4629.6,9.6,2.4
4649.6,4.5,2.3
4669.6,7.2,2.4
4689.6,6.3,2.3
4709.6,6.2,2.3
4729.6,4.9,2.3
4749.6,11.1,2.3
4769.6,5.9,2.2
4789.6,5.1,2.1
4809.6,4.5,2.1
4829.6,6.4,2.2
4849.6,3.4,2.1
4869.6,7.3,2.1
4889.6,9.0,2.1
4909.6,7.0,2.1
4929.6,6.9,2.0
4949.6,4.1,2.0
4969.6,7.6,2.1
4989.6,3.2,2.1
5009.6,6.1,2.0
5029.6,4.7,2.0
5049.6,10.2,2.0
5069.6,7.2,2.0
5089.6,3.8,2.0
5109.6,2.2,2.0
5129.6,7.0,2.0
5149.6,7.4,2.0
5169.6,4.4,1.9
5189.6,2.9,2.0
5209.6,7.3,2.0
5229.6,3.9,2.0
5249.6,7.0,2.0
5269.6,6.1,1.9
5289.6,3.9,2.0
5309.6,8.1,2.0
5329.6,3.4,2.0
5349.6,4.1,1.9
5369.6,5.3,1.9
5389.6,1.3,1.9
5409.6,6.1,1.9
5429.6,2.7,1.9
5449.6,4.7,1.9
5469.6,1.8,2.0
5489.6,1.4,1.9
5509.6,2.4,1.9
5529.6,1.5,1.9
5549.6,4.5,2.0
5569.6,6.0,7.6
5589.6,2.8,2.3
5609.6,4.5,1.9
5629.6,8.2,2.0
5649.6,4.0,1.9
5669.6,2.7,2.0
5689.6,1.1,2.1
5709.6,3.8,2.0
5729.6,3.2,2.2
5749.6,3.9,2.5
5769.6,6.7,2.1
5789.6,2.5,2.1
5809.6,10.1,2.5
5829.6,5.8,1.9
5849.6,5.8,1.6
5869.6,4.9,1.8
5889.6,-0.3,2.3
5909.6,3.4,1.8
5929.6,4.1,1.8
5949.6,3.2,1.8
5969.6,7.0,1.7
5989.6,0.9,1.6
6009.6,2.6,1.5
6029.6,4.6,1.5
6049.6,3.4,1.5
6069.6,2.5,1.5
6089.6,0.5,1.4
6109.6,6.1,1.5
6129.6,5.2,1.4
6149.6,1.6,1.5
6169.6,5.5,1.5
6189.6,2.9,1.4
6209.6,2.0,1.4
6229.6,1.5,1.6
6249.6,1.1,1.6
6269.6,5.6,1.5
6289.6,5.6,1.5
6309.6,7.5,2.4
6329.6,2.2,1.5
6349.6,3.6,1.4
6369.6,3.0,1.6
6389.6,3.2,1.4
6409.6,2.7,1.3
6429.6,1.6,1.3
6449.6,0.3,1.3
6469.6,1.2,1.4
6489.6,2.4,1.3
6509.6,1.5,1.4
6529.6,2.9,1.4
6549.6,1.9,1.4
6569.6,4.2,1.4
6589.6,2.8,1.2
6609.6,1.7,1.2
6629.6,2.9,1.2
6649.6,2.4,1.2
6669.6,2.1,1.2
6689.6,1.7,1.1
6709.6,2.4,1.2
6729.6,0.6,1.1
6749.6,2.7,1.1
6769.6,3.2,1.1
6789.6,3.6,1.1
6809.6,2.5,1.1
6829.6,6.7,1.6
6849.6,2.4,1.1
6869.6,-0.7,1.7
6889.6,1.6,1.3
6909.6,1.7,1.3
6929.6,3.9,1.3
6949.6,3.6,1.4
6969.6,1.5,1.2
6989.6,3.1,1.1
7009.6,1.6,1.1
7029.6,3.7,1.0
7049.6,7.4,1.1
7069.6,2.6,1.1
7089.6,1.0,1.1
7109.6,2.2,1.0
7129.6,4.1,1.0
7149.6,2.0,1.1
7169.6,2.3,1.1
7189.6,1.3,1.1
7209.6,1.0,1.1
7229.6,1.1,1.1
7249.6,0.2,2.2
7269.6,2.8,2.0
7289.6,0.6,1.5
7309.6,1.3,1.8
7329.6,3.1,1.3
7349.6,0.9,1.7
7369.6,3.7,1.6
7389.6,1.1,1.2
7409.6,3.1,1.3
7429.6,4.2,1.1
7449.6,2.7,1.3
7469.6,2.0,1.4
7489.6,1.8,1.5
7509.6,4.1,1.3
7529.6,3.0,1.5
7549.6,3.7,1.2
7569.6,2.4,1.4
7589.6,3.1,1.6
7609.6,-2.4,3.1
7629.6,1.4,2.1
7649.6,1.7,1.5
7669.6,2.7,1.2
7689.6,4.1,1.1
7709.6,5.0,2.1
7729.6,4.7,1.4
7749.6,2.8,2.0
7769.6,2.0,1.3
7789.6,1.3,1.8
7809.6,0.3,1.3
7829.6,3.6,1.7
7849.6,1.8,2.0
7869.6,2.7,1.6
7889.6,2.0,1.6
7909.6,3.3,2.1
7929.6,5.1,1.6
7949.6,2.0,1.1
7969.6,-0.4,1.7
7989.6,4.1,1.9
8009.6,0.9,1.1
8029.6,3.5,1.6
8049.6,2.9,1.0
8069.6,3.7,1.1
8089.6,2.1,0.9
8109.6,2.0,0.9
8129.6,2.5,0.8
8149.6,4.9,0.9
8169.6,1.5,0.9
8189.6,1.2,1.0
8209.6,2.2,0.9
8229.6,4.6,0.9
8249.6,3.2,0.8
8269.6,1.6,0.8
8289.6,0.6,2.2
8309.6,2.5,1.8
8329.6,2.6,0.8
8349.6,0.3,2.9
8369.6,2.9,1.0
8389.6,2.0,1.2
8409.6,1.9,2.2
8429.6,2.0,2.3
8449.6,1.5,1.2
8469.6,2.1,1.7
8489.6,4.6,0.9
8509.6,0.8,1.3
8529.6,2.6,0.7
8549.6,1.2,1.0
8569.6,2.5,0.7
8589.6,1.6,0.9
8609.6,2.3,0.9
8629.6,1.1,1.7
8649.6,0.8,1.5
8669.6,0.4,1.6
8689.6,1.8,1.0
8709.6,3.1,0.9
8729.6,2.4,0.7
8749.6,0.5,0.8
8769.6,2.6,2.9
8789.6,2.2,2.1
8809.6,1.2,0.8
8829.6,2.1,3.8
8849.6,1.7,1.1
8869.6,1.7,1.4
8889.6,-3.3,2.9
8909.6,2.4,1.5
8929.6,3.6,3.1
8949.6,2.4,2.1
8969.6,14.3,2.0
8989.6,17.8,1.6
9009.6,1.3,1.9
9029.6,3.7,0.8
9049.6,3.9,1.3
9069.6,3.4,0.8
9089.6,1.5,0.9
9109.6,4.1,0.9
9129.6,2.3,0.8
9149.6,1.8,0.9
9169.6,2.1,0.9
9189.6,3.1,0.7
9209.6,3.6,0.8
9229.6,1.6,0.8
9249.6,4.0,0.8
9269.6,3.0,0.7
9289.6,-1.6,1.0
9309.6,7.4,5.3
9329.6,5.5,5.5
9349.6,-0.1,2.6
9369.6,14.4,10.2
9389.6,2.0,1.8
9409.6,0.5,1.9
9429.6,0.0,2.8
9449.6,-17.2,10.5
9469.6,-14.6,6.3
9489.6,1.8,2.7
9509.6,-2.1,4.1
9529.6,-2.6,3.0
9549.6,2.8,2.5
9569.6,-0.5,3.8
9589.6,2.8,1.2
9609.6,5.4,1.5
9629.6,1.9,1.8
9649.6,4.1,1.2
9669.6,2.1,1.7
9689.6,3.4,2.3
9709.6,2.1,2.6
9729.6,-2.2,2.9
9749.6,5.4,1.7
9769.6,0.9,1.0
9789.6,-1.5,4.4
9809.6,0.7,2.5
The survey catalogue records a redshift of 1.41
